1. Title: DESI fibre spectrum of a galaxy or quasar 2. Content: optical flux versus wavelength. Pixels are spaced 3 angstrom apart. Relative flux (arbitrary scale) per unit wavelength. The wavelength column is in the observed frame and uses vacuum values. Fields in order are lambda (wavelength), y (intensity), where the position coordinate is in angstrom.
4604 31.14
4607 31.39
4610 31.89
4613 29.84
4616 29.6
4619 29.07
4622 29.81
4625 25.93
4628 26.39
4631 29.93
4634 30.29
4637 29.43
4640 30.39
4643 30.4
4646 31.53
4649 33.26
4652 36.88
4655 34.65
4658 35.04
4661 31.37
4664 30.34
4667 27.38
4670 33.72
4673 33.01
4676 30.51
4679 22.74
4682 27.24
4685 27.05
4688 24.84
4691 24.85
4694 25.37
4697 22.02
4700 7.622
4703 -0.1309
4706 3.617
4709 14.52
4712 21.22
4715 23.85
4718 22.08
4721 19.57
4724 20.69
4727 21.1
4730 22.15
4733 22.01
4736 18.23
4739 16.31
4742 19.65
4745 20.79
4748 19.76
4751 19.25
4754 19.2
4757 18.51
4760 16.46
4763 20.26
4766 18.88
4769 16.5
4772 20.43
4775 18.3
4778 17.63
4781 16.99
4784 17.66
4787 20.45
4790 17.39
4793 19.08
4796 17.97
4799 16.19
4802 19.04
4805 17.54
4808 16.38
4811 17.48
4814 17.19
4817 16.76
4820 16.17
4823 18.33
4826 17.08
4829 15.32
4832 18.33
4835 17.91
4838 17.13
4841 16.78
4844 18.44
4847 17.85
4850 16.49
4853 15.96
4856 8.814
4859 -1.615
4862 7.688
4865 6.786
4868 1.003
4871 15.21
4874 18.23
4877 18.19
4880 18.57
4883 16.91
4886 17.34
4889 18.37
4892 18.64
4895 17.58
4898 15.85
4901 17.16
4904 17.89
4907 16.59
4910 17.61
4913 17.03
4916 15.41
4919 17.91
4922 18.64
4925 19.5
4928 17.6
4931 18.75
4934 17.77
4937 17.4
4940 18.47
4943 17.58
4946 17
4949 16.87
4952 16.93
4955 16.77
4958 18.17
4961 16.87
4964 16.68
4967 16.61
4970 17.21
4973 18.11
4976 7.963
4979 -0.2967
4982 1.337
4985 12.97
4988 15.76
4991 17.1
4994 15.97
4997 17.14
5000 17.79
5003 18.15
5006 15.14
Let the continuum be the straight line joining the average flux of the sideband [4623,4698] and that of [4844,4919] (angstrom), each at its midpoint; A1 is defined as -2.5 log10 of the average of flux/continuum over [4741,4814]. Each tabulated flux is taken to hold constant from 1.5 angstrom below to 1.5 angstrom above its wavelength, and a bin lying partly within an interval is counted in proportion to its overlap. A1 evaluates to 0.18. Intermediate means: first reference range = 29.4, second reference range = 14.7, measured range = 18.4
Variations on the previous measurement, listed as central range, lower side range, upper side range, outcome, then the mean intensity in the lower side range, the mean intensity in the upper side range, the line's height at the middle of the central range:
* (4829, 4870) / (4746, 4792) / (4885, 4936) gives 0.39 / 18.5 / 17.6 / 18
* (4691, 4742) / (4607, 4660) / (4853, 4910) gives 0.37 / 30.9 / 14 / 25.2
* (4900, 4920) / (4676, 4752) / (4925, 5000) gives -0.05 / 19.7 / 15.4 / 16.3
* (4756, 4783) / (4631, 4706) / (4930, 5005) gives 0.26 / 27.1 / 15.4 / 23.1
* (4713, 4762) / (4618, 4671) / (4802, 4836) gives 0.18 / 30.9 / 17.2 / 23.6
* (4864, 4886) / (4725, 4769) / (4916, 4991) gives 0.21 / 19.4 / 15.6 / 17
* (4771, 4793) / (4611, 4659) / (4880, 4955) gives 0.28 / 30.7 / 17.5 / 23.9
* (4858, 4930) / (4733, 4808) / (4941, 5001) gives 0.05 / 18.5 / 14.7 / 16.2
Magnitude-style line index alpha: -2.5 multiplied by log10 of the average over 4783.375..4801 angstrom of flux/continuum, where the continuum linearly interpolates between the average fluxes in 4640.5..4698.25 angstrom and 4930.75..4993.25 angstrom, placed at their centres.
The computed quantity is 0.28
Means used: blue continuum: 29.6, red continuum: 15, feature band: 18.2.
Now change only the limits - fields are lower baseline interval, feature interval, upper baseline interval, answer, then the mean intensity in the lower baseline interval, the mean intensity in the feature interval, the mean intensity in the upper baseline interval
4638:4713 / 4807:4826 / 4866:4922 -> 0.153 mag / 25.6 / 17.1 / 16.4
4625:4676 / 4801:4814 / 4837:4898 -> 0.086 mag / 31.3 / 17.5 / 14.2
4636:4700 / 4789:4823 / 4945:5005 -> 0.285 mag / 29.1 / 17.4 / 14.7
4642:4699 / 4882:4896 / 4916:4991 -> 0.053 mag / 29.4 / 17.8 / 15.6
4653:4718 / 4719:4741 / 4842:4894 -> 0.073 mag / 23.9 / 20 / 13.8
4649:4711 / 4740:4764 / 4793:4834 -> 0.087 mag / 24.8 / 19.2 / 17.3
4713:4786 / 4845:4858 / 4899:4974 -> 0.273 mag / 19.4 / 14.3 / 17.4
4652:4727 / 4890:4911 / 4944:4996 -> -0.046 mag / 23.7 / 17.3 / 14.3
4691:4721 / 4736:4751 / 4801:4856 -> -0.158 mag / 16.2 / 19.1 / 17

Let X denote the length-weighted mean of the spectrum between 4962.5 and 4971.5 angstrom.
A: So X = 16.8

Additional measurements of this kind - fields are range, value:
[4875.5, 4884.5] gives 17.9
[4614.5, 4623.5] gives 29.5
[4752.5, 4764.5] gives 18.6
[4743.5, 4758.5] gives 19.5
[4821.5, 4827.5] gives 17.7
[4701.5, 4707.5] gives 1.74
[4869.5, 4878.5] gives 17.2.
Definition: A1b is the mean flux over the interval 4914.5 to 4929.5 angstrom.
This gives 17.8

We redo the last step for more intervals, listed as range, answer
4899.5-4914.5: 17.3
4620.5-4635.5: 28.5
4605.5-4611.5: 31.6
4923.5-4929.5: 18.6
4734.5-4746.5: 18.7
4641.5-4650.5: 31.7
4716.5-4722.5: 20.8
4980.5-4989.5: 10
